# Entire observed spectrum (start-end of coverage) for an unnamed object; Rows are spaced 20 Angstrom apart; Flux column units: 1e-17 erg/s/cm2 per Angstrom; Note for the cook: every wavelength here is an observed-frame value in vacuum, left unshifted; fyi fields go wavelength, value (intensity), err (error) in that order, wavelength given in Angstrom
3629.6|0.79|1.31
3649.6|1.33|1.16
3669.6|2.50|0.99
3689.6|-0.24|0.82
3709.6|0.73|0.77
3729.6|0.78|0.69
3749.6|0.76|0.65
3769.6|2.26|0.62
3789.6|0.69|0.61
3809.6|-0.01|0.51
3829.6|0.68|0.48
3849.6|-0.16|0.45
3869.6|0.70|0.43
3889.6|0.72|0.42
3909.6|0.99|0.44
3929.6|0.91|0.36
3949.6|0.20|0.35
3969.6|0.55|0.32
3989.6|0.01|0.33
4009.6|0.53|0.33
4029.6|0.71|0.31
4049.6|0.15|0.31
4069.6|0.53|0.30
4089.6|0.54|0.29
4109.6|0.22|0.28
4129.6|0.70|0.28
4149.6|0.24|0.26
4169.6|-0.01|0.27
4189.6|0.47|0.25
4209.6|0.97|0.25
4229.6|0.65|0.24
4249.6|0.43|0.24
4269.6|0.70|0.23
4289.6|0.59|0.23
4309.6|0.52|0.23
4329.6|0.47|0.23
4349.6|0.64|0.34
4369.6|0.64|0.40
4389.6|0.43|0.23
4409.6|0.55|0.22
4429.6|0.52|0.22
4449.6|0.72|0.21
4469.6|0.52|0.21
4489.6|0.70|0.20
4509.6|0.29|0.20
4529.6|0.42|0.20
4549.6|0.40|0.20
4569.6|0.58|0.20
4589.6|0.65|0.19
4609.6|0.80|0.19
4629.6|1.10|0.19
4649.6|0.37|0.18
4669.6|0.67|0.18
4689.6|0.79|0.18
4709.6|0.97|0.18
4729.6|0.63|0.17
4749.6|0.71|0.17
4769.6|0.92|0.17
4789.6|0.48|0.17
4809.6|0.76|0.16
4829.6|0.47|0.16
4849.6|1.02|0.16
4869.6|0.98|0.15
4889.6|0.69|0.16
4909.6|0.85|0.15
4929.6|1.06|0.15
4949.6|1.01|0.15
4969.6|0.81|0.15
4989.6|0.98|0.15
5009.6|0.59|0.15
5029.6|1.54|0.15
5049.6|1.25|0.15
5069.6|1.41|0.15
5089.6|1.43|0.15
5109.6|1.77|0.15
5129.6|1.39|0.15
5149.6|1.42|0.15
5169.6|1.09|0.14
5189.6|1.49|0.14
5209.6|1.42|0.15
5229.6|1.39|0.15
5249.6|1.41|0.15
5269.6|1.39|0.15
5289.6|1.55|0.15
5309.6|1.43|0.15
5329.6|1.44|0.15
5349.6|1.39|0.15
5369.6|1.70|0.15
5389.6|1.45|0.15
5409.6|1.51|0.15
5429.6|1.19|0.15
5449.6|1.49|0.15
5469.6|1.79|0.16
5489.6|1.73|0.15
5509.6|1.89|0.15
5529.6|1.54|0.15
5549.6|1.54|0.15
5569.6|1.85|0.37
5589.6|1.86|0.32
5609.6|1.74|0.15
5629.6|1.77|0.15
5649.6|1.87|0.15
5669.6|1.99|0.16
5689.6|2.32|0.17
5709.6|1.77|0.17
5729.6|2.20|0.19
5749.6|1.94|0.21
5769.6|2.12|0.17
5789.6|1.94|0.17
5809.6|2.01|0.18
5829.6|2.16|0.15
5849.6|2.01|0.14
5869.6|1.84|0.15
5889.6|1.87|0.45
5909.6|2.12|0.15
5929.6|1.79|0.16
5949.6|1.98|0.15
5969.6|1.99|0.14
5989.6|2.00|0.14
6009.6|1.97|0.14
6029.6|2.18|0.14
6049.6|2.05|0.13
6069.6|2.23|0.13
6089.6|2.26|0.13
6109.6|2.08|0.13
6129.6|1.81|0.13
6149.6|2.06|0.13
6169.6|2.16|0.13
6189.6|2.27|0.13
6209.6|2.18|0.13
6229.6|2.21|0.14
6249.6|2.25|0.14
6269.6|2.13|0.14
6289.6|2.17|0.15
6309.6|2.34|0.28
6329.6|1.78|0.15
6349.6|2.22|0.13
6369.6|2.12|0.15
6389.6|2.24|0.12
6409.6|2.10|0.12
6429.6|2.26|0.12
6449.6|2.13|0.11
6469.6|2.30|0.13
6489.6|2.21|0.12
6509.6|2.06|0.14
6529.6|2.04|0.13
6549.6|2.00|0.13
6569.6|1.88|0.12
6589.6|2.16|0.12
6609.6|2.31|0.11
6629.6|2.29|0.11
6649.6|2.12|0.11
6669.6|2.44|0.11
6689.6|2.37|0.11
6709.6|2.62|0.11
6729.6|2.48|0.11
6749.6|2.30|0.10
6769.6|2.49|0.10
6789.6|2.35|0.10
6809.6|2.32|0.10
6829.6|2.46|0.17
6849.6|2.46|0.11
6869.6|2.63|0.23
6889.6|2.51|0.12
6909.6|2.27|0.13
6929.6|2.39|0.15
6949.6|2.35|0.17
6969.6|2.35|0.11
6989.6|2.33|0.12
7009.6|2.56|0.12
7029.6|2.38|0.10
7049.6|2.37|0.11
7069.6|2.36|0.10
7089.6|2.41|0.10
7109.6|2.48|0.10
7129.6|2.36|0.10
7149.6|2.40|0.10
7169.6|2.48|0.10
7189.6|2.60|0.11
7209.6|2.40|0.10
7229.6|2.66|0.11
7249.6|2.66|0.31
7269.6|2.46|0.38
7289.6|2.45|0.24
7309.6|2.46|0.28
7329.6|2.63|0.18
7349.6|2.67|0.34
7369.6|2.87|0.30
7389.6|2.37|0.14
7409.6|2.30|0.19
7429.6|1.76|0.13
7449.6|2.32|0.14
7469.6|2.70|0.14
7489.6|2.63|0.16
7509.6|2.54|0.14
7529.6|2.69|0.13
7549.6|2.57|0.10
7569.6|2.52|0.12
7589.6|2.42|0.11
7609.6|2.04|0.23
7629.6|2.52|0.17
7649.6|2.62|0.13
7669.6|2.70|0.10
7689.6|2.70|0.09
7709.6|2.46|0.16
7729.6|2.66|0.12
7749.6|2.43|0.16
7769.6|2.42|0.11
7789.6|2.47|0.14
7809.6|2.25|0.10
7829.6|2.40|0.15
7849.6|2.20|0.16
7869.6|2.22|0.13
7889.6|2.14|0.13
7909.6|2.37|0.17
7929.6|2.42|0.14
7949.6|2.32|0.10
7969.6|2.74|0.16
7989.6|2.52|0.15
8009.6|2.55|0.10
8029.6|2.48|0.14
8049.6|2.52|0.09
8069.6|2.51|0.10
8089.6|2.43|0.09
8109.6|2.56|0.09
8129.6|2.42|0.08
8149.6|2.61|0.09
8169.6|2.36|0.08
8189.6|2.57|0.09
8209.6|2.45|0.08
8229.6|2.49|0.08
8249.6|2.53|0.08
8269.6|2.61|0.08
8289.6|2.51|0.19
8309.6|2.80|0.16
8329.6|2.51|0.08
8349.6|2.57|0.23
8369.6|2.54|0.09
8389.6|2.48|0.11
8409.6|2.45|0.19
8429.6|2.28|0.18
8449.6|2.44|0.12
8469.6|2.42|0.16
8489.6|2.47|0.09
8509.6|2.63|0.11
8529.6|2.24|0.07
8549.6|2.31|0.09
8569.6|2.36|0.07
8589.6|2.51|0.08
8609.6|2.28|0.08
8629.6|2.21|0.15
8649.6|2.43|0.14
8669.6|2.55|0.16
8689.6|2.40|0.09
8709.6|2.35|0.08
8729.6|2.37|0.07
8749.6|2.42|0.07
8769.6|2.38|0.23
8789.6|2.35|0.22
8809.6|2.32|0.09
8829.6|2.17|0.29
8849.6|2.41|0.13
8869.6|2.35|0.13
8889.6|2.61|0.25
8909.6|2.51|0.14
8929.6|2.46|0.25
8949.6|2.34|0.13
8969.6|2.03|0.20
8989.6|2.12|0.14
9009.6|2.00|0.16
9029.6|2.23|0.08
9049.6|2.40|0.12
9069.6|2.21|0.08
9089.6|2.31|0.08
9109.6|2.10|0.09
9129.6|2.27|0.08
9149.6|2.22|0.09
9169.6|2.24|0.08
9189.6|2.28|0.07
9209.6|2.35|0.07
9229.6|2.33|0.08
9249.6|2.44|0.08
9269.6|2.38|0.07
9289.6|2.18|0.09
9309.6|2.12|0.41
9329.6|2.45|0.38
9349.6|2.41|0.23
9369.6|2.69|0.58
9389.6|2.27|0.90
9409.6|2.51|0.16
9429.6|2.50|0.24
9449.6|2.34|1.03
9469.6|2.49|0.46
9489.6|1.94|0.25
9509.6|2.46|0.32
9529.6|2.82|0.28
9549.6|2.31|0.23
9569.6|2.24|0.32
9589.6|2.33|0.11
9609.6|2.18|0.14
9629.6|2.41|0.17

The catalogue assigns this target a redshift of 0.262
